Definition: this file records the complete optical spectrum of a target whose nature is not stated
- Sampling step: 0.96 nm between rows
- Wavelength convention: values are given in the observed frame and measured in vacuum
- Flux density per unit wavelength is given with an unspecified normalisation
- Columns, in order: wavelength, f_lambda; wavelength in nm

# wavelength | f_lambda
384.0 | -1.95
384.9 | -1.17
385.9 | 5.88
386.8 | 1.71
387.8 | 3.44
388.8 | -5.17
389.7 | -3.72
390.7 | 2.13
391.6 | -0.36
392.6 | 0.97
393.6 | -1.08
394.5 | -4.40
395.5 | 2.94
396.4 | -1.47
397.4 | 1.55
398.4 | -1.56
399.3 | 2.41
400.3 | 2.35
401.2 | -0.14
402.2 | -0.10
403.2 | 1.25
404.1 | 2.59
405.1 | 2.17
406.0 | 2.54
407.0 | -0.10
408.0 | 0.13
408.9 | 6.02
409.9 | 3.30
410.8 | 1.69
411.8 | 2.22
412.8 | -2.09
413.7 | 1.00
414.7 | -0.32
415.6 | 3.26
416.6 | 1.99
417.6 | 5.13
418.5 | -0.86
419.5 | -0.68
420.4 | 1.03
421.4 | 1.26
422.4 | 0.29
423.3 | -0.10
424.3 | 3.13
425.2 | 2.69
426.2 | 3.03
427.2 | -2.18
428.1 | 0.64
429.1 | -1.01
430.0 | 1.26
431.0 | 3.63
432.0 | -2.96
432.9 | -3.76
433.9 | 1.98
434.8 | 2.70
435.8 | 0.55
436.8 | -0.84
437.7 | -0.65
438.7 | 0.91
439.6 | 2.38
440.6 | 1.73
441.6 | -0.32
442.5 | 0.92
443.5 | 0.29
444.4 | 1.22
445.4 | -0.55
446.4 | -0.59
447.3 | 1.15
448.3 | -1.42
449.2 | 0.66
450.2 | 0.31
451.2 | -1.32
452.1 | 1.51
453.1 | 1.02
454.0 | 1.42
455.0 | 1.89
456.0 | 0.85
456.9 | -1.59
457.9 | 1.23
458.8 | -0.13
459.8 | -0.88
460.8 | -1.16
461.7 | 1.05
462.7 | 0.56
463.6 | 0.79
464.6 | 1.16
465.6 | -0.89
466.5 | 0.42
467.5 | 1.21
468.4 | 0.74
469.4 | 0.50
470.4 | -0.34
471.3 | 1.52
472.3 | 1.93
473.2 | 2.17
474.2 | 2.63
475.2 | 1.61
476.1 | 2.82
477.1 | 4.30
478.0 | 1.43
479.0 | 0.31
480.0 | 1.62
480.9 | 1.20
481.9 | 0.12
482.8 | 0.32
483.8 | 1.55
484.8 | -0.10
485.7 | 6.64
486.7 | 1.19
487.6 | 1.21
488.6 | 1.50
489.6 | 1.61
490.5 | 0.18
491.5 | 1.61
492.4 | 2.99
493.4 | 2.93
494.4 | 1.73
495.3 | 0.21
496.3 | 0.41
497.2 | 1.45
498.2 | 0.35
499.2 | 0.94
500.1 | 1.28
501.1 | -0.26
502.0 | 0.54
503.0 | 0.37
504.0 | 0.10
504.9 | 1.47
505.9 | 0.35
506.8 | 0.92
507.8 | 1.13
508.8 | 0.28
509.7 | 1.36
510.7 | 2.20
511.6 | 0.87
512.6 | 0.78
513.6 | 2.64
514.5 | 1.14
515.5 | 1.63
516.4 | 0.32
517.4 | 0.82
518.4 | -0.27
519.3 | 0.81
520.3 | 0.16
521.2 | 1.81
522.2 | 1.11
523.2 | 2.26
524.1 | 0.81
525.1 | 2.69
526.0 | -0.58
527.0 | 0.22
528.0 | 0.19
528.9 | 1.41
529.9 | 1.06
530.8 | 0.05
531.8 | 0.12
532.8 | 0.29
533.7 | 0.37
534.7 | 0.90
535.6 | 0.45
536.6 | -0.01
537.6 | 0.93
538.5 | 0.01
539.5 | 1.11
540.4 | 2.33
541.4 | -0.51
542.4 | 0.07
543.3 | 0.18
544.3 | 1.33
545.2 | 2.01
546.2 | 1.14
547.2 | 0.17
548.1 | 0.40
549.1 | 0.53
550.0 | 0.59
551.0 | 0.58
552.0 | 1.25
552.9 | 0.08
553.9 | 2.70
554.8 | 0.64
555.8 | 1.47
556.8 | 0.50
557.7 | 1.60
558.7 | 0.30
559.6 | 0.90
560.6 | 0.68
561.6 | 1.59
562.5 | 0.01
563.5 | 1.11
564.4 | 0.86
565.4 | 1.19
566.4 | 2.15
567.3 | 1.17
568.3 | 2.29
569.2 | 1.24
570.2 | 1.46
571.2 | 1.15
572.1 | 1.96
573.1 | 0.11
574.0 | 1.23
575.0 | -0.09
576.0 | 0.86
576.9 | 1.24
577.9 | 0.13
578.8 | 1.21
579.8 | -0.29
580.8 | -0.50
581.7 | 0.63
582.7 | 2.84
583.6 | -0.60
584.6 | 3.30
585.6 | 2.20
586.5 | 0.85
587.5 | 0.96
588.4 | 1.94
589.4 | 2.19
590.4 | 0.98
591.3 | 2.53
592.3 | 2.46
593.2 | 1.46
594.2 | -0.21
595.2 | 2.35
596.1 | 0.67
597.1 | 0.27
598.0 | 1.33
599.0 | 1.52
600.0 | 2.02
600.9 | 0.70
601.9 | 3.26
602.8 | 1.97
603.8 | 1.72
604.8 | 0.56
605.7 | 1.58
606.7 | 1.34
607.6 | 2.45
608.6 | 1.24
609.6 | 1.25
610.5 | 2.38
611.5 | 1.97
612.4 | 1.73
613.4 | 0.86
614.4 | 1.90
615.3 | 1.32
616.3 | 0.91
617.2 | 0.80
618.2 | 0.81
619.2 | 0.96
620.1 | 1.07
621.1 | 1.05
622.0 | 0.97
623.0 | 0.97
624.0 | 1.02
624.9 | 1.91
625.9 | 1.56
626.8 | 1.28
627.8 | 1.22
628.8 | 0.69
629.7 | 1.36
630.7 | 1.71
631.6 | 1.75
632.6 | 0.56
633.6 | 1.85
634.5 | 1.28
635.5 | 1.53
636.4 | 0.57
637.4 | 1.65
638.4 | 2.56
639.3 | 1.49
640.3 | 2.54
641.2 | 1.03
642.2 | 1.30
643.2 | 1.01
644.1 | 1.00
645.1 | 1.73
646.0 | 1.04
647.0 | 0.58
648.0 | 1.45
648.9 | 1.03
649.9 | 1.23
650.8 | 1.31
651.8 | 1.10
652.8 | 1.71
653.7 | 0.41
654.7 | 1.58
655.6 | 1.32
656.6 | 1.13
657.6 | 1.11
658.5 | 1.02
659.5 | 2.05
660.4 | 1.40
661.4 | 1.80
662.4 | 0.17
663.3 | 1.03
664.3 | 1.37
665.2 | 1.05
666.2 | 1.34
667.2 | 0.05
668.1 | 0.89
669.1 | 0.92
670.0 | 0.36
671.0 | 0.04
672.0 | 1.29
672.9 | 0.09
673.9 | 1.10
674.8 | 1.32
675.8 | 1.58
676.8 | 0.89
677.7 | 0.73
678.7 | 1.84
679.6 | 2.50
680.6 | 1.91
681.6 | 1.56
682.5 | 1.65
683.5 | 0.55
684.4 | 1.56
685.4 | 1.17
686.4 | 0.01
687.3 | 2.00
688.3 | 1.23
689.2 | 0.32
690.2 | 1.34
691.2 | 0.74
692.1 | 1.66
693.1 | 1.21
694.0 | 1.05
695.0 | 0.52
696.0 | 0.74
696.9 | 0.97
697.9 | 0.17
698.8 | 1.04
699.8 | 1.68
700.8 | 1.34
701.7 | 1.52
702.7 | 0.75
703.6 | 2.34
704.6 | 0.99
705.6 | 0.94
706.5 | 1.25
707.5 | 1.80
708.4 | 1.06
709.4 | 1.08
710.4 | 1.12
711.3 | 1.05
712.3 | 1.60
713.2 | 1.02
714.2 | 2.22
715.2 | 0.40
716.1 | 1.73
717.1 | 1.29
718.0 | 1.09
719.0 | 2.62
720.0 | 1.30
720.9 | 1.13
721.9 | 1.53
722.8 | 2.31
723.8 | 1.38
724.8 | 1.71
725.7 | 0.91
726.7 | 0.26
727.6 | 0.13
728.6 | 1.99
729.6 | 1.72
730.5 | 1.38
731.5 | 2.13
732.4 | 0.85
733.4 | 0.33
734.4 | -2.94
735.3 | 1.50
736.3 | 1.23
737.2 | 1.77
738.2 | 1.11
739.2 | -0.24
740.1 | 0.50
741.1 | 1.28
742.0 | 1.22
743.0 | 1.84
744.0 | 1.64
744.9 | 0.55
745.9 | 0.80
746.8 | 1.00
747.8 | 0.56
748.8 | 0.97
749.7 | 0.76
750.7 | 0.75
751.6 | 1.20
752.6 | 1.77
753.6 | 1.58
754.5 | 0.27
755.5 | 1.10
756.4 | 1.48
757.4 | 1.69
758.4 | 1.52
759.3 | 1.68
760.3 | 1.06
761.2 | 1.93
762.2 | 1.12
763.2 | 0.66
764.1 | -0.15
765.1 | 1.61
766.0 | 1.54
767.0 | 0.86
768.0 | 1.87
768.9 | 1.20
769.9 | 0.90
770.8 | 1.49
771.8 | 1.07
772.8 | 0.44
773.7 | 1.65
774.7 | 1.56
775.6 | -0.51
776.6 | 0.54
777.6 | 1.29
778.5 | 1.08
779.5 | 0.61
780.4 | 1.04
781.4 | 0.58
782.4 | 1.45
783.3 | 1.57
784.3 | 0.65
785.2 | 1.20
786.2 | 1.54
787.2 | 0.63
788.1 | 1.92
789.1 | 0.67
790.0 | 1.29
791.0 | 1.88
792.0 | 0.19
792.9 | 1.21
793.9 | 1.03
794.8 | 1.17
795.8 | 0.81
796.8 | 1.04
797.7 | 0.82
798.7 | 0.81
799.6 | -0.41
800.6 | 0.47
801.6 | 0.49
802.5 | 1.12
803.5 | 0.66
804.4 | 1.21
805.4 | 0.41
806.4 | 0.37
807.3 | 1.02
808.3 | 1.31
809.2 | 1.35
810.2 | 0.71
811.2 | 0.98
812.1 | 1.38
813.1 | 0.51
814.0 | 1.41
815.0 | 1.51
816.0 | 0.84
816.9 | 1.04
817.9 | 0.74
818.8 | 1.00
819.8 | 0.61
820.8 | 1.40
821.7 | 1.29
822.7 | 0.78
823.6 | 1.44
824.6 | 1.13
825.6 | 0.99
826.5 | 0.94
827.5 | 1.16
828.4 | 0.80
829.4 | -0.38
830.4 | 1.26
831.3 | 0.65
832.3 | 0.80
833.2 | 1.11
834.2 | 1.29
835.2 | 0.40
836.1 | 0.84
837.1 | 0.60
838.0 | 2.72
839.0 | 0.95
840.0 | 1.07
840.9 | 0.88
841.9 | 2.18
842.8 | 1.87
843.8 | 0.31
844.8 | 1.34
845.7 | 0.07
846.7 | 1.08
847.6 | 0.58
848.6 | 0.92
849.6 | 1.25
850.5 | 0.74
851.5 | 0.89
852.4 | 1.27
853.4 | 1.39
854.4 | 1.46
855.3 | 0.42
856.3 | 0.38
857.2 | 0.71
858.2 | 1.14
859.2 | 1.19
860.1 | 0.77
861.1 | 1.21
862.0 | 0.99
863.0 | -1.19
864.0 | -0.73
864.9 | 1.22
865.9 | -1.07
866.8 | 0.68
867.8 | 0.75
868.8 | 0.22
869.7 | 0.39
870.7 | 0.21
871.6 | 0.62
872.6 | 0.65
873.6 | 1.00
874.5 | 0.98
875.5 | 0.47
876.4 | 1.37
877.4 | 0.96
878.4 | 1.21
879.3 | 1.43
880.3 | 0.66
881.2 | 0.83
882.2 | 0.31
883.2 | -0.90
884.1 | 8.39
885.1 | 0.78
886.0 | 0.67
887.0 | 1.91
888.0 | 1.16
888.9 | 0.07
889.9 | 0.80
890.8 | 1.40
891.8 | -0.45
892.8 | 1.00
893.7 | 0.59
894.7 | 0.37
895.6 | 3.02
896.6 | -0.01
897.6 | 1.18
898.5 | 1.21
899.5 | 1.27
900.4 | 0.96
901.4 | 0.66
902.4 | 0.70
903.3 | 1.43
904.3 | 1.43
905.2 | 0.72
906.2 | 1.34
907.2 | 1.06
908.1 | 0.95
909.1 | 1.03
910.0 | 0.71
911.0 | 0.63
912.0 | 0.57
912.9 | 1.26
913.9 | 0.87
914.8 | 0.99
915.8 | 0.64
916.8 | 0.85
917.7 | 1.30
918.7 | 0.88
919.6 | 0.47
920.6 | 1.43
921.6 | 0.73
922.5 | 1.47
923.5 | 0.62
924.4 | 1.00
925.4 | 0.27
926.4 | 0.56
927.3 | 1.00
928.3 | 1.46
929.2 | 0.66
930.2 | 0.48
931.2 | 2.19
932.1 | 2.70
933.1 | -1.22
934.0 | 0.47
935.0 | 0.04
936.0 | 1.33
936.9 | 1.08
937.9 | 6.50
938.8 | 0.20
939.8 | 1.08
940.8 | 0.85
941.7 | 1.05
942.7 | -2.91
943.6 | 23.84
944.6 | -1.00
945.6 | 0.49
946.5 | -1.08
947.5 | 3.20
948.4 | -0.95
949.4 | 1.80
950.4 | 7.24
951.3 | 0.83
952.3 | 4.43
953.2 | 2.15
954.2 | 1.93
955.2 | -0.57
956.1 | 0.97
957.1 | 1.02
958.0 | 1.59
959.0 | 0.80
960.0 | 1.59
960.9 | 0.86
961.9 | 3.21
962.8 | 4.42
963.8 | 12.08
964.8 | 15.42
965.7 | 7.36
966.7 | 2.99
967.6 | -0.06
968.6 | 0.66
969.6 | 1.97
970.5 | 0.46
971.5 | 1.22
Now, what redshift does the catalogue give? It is 1.587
